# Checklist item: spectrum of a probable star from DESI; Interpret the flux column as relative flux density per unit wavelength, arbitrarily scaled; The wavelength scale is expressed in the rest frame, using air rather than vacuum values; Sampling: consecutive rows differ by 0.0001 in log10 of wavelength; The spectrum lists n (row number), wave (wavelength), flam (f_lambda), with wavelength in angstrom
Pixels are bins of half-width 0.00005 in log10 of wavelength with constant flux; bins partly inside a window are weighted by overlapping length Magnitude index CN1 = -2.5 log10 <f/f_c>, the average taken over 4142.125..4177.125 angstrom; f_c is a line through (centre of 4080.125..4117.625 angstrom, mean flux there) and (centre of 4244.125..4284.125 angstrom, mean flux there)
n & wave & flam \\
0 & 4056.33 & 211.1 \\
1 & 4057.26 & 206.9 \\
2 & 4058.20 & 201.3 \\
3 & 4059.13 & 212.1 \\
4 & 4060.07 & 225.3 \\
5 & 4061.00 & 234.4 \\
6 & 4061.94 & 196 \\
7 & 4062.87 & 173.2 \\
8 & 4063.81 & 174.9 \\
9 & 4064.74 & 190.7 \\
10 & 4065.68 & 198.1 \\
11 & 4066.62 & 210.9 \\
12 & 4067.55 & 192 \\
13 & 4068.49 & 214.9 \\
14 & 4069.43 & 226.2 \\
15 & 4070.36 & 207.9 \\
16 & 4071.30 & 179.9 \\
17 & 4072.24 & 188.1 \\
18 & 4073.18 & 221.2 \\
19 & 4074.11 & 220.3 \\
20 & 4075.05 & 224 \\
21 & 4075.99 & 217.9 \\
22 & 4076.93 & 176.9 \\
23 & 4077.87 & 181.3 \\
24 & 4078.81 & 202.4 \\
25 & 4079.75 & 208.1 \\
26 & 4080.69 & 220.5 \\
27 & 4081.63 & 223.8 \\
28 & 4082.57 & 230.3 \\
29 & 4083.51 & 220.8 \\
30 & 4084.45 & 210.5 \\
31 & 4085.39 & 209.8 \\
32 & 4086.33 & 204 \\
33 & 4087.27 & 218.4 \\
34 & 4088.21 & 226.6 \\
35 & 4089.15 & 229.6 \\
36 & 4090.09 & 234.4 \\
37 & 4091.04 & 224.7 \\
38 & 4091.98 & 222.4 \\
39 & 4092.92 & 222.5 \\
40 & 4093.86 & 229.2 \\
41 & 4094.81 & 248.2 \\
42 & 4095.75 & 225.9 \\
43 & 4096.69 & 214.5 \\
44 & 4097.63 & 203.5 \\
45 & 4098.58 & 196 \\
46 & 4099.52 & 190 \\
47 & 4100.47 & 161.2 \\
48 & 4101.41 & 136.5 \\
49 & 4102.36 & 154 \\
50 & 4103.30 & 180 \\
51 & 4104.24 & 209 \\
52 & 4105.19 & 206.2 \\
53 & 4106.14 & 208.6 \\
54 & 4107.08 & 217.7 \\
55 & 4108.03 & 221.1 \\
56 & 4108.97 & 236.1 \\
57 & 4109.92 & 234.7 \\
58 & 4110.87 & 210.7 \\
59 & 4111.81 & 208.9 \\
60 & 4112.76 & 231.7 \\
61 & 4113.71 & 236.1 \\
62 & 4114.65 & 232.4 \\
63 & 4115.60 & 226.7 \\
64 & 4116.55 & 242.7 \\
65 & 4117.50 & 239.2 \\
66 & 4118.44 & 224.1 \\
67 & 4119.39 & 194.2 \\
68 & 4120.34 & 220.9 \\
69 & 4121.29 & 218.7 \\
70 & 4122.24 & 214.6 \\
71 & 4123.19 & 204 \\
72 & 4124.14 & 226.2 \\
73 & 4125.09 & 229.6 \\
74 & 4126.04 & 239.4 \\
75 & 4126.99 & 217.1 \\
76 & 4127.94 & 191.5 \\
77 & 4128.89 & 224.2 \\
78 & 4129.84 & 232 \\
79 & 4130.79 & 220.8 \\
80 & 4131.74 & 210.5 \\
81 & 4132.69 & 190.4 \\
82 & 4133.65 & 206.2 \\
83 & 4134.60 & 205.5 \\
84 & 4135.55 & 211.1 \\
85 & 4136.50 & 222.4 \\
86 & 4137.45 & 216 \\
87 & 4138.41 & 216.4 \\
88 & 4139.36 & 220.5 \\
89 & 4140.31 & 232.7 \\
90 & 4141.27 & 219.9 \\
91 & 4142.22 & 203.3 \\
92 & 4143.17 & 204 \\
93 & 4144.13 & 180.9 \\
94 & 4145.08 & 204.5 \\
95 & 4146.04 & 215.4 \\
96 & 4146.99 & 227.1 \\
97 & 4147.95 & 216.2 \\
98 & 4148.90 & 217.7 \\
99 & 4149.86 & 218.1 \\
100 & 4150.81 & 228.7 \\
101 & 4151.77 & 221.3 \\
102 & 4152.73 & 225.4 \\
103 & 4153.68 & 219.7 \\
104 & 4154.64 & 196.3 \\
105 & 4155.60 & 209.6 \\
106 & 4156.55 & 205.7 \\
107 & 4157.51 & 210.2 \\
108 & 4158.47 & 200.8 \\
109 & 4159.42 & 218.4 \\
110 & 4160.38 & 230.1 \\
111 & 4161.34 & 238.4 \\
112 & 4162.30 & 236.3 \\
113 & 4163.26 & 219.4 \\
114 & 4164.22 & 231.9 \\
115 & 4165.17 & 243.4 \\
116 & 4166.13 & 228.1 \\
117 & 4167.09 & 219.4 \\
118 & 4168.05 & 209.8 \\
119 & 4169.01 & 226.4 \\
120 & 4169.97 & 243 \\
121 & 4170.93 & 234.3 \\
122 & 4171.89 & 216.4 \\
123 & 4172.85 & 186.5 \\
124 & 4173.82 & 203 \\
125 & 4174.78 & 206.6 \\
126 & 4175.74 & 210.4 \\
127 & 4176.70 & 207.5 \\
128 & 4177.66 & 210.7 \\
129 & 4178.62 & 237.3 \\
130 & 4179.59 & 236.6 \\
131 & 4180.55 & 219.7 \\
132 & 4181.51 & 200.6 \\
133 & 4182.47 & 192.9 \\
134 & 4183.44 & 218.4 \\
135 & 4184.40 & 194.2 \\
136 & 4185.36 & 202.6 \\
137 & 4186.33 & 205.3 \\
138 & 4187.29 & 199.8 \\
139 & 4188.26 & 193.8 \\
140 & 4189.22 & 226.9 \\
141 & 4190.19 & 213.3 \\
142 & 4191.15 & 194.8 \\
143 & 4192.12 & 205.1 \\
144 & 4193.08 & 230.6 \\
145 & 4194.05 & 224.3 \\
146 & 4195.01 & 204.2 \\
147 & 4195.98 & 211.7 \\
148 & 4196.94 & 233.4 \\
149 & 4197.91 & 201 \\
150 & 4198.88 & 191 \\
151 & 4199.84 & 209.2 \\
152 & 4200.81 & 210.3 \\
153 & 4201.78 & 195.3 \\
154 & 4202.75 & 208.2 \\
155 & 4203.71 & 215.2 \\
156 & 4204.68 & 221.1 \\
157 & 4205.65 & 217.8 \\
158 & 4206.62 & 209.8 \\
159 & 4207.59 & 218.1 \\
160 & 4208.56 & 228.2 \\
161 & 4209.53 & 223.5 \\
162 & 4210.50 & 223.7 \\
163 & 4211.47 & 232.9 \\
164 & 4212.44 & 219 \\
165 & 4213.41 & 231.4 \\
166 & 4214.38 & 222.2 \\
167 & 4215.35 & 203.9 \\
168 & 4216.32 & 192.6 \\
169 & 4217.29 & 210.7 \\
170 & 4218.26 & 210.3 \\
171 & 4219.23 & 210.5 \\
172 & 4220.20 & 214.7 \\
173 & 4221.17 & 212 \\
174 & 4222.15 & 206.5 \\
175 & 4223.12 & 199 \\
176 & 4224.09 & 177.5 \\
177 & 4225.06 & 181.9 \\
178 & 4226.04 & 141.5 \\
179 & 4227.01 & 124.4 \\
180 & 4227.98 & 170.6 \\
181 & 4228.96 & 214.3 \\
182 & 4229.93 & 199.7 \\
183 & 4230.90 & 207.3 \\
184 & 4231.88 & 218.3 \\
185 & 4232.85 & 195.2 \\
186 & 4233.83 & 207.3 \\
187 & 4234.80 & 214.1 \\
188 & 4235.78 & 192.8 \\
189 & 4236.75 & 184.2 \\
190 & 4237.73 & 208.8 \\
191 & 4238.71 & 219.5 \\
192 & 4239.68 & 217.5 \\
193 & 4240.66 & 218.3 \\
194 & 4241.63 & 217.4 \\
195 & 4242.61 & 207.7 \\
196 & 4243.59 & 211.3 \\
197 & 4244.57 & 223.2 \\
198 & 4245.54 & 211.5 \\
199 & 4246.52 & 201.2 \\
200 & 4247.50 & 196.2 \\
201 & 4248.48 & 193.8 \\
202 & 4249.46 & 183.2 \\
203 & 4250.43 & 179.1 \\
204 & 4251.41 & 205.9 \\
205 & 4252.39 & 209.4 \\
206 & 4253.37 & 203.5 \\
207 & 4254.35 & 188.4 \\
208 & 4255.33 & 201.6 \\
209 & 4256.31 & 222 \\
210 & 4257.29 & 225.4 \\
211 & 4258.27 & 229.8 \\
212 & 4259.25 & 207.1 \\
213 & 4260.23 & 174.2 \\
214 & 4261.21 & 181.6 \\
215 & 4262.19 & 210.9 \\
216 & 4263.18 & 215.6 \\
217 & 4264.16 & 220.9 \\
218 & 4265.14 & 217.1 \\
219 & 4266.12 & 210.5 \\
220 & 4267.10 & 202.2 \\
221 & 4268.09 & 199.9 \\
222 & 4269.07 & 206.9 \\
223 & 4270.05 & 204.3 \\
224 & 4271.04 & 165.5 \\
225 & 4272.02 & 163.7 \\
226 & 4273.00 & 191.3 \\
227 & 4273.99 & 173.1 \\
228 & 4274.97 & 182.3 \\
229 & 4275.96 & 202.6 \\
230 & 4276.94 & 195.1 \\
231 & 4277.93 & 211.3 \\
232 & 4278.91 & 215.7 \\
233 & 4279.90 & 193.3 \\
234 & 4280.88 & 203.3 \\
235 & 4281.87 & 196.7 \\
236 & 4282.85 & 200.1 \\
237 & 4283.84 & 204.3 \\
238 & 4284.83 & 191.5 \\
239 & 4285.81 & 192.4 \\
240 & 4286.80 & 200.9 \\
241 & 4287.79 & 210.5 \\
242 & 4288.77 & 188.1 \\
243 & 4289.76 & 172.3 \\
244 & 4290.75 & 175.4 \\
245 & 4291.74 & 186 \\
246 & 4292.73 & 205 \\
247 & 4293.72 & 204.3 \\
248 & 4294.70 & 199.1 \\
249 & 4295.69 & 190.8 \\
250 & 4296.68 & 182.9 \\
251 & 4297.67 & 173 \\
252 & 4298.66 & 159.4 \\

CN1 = -0.037 mag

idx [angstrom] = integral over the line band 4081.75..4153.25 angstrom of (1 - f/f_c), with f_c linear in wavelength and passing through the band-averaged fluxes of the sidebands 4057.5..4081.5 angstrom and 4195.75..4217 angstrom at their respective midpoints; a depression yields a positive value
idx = -2.5 angstrom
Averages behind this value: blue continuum 204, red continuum 215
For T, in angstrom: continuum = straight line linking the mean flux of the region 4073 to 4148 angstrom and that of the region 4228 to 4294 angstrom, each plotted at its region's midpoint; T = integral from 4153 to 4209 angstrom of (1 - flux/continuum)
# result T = -1.76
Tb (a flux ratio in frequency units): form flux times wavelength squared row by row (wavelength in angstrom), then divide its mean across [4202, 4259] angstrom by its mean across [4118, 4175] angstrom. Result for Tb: 0.99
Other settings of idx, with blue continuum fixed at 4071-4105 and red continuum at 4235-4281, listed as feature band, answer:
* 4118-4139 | -0.9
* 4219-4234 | 0.8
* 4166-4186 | -0.9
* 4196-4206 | -0.3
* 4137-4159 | -0.8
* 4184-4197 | -0.3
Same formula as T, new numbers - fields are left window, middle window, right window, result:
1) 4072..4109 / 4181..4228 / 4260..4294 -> -1.1 angstrom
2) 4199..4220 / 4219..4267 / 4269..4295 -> 0.7 angstrom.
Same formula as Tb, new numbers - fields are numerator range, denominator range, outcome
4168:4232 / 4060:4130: 1.03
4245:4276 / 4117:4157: 0.98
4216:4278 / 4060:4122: 1.02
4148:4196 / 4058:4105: 1.09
